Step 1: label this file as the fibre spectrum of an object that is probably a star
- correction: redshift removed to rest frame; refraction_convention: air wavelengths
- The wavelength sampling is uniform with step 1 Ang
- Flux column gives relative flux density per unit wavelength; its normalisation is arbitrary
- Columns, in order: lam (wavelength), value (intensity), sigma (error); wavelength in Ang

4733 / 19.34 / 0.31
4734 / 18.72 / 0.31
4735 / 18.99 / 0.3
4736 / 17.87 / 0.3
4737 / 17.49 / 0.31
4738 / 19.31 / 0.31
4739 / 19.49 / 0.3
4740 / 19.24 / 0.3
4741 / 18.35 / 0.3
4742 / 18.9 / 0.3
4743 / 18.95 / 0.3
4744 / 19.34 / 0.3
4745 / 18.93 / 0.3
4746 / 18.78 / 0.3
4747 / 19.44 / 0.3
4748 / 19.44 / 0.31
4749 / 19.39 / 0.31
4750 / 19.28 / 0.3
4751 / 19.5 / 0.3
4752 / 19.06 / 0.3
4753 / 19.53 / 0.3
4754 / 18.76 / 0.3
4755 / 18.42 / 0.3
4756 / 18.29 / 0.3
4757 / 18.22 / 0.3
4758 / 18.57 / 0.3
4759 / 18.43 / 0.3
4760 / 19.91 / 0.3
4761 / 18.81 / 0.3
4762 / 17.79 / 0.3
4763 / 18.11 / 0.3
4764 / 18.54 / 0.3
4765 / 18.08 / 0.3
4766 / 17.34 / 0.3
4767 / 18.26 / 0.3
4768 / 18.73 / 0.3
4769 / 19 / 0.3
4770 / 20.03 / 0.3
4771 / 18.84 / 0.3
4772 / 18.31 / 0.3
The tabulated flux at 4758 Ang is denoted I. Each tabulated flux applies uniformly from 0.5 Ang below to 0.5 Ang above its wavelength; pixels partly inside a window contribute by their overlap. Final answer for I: 18.57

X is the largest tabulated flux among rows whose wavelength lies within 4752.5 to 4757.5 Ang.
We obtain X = 19.53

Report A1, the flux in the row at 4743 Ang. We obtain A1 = 18.95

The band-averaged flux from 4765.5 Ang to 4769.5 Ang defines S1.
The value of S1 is 18.3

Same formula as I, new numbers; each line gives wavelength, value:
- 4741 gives 18.35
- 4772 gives 18.31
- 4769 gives 19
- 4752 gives 19.06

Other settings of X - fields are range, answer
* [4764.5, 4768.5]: 18.73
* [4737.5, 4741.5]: 19.49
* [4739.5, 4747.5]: 19.44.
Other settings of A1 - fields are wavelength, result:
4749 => 19.39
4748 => 19.44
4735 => 18.99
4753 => 19.53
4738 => 19.31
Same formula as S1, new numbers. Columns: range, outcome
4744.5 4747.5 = 19.1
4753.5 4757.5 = 18.4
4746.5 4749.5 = 19.4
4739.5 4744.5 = 19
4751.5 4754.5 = 19.1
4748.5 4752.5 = 19.3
